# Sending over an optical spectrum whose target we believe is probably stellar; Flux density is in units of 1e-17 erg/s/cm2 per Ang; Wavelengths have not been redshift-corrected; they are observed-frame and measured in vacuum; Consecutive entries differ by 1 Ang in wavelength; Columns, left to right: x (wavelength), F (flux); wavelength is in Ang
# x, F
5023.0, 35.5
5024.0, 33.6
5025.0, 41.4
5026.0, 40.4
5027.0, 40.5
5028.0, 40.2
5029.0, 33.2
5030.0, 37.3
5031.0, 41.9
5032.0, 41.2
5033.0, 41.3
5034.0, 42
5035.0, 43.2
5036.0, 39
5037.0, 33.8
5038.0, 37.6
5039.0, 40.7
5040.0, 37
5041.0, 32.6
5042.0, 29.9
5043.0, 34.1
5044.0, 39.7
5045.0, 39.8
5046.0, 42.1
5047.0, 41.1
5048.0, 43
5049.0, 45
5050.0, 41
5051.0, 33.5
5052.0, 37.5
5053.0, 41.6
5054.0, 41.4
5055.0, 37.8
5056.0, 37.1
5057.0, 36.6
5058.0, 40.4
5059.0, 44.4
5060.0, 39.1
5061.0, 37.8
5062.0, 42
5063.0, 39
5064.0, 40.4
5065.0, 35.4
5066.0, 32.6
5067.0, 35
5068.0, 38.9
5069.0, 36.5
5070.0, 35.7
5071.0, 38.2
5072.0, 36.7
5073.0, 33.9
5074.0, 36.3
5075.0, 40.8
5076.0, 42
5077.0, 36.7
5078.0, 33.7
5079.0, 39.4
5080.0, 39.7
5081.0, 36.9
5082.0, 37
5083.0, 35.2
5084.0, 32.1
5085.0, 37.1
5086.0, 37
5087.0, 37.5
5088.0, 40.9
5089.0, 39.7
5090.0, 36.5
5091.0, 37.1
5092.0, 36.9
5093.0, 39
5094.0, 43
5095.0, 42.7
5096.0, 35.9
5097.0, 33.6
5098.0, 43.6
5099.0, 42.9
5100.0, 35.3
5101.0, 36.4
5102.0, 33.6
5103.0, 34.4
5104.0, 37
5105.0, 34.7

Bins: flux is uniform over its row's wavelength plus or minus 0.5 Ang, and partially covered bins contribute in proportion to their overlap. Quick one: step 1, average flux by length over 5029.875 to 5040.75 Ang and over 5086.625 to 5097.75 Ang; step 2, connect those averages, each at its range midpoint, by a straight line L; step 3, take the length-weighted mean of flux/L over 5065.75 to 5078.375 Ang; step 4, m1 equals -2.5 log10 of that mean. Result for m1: 0.06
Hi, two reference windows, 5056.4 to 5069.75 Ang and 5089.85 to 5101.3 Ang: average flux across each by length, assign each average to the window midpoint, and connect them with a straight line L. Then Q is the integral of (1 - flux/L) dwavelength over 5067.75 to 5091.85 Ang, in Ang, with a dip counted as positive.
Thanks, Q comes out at 0.7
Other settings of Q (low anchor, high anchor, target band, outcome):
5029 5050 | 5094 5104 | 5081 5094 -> 0.2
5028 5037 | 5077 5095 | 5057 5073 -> 0.2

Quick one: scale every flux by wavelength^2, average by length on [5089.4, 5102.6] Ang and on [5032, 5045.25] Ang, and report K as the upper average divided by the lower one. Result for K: 1.0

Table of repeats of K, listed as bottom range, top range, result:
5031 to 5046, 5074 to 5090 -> 1.00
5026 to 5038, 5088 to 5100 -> 1.02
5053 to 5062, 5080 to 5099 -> 0.97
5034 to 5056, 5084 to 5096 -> 1.01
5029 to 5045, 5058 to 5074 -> 1.01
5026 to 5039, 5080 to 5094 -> 0.97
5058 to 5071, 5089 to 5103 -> 1.01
